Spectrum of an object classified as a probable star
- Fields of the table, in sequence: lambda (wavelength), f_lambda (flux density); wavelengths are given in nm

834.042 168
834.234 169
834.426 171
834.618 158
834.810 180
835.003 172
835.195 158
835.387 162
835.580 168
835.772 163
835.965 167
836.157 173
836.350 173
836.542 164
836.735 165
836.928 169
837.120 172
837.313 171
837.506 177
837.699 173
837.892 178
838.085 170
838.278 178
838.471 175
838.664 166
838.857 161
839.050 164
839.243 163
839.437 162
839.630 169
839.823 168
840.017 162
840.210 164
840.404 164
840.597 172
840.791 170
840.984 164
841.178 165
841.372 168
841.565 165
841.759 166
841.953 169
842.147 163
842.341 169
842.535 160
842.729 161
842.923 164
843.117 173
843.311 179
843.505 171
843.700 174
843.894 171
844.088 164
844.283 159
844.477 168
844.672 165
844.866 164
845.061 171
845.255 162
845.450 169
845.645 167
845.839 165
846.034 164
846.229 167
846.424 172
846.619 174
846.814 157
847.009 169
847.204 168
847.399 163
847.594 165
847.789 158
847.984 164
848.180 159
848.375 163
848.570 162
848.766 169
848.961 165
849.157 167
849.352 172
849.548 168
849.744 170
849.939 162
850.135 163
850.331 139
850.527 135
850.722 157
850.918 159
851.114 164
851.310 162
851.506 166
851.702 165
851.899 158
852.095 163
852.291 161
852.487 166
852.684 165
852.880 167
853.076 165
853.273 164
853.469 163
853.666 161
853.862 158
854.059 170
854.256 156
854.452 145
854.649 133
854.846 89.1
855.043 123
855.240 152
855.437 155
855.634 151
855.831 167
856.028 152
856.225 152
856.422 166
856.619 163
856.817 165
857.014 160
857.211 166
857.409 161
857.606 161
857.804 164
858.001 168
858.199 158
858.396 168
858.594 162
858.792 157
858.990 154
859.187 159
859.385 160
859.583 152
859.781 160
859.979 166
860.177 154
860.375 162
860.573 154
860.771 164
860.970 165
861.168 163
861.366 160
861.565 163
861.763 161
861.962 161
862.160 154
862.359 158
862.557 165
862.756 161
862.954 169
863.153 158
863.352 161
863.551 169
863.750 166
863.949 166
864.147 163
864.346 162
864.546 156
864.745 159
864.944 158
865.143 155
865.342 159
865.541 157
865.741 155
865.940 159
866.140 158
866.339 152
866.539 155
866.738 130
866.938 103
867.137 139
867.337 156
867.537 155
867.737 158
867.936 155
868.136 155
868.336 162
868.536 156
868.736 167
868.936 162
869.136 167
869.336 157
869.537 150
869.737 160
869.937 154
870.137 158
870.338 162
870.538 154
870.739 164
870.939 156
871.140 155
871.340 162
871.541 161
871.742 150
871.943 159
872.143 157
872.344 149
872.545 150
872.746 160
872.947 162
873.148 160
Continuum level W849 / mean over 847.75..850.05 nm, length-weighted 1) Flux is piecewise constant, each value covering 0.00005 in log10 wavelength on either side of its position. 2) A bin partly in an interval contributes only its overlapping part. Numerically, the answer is 165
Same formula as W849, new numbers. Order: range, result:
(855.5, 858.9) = 161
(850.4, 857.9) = 157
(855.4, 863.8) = 161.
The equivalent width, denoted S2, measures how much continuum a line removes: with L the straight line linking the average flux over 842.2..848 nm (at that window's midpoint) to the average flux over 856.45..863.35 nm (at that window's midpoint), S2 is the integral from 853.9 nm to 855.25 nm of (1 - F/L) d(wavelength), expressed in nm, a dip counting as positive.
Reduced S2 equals 0.21 nm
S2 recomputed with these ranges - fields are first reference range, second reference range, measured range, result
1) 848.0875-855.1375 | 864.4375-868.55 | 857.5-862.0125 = -0.18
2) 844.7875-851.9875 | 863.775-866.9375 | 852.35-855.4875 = 0.17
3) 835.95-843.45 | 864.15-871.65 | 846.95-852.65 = 0.05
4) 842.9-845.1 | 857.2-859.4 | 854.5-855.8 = 0.21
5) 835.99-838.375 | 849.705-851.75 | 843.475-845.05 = -0.02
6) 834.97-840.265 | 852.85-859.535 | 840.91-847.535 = -0.12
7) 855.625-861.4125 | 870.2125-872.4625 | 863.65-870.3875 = 0.12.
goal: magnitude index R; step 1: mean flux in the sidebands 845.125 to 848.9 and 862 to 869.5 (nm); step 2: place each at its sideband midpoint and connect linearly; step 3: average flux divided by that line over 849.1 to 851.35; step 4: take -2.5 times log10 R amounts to 0.03 mag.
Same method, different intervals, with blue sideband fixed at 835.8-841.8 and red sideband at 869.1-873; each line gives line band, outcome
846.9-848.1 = 0.01 mag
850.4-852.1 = 0.04 mag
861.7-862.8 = 0.00 mag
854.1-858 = 0.07 mag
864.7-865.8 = 0.01 mag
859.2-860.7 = 0.02 mag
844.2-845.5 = 0.01 mag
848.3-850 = -0.01 mag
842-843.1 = 0.02 mag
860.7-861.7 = -0.02 mag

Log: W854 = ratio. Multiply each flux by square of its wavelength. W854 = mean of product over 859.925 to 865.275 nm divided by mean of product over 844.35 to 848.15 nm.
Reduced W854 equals 1.0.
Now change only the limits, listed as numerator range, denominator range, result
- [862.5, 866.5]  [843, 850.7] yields 1.01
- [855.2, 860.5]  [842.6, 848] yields 0.99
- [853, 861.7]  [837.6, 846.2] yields 0.97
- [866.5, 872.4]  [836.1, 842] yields 0.98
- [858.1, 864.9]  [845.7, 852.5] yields 1.02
